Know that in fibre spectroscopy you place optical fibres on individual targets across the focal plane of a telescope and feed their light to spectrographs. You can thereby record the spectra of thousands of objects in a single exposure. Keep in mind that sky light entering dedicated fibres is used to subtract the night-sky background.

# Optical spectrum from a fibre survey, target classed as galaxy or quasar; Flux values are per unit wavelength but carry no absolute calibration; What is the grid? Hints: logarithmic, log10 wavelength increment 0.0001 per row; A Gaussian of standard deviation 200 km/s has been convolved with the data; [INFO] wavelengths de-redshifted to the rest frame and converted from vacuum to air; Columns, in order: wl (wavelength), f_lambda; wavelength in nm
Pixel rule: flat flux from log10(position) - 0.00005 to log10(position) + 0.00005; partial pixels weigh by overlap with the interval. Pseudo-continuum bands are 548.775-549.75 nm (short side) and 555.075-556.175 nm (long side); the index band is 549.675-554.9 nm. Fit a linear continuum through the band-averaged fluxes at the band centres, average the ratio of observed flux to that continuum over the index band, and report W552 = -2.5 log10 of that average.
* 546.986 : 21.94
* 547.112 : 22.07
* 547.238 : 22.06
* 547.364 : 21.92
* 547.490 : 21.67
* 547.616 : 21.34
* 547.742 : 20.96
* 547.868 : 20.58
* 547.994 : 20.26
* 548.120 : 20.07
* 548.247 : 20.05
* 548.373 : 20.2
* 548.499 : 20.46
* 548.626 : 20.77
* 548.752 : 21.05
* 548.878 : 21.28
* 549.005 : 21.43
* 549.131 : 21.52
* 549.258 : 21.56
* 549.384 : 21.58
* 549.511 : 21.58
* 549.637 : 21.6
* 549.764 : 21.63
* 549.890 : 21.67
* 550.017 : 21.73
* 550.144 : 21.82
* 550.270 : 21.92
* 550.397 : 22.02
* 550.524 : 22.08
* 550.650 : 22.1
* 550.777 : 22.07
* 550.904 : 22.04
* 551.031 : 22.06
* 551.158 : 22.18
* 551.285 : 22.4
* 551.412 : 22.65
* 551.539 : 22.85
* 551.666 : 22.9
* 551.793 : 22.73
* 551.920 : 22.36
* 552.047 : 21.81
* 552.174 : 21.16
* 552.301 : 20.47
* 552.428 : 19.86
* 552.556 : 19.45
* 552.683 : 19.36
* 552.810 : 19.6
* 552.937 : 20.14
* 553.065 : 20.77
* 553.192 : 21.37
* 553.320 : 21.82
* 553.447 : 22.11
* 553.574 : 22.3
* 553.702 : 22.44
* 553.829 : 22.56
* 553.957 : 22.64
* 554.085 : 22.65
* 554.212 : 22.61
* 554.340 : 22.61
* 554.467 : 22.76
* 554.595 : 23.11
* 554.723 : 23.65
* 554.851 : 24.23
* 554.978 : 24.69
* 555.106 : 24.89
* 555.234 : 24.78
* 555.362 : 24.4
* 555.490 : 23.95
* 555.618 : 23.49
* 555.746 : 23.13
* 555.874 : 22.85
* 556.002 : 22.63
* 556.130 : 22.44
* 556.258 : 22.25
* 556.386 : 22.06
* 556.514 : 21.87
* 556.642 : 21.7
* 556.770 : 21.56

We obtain 0.03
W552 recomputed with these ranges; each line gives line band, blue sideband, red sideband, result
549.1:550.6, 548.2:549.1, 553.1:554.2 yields -0.03 mag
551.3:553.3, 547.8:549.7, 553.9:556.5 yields 0.05 mag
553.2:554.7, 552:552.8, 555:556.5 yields -0.04 mag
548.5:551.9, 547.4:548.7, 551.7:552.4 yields -0.03 mag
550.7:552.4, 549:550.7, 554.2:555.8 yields 0.02 mag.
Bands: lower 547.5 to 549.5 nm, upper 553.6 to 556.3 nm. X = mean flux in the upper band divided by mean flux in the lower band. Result 1.11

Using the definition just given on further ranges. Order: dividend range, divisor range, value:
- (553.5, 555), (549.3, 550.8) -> 1.05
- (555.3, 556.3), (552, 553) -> 1.15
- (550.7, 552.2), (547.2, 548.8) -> 1.07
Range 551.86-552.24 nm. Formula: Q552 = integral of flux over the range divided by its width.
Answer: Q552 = 21.8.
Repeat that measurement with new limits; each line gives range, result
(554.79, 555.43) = 24.6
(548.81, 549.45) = 21.5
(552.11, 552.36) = 20.8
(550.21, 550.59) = 22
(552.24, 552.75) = 19.8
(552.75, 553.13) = 20.2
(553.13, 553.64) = 21.9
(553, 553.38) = 21.3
